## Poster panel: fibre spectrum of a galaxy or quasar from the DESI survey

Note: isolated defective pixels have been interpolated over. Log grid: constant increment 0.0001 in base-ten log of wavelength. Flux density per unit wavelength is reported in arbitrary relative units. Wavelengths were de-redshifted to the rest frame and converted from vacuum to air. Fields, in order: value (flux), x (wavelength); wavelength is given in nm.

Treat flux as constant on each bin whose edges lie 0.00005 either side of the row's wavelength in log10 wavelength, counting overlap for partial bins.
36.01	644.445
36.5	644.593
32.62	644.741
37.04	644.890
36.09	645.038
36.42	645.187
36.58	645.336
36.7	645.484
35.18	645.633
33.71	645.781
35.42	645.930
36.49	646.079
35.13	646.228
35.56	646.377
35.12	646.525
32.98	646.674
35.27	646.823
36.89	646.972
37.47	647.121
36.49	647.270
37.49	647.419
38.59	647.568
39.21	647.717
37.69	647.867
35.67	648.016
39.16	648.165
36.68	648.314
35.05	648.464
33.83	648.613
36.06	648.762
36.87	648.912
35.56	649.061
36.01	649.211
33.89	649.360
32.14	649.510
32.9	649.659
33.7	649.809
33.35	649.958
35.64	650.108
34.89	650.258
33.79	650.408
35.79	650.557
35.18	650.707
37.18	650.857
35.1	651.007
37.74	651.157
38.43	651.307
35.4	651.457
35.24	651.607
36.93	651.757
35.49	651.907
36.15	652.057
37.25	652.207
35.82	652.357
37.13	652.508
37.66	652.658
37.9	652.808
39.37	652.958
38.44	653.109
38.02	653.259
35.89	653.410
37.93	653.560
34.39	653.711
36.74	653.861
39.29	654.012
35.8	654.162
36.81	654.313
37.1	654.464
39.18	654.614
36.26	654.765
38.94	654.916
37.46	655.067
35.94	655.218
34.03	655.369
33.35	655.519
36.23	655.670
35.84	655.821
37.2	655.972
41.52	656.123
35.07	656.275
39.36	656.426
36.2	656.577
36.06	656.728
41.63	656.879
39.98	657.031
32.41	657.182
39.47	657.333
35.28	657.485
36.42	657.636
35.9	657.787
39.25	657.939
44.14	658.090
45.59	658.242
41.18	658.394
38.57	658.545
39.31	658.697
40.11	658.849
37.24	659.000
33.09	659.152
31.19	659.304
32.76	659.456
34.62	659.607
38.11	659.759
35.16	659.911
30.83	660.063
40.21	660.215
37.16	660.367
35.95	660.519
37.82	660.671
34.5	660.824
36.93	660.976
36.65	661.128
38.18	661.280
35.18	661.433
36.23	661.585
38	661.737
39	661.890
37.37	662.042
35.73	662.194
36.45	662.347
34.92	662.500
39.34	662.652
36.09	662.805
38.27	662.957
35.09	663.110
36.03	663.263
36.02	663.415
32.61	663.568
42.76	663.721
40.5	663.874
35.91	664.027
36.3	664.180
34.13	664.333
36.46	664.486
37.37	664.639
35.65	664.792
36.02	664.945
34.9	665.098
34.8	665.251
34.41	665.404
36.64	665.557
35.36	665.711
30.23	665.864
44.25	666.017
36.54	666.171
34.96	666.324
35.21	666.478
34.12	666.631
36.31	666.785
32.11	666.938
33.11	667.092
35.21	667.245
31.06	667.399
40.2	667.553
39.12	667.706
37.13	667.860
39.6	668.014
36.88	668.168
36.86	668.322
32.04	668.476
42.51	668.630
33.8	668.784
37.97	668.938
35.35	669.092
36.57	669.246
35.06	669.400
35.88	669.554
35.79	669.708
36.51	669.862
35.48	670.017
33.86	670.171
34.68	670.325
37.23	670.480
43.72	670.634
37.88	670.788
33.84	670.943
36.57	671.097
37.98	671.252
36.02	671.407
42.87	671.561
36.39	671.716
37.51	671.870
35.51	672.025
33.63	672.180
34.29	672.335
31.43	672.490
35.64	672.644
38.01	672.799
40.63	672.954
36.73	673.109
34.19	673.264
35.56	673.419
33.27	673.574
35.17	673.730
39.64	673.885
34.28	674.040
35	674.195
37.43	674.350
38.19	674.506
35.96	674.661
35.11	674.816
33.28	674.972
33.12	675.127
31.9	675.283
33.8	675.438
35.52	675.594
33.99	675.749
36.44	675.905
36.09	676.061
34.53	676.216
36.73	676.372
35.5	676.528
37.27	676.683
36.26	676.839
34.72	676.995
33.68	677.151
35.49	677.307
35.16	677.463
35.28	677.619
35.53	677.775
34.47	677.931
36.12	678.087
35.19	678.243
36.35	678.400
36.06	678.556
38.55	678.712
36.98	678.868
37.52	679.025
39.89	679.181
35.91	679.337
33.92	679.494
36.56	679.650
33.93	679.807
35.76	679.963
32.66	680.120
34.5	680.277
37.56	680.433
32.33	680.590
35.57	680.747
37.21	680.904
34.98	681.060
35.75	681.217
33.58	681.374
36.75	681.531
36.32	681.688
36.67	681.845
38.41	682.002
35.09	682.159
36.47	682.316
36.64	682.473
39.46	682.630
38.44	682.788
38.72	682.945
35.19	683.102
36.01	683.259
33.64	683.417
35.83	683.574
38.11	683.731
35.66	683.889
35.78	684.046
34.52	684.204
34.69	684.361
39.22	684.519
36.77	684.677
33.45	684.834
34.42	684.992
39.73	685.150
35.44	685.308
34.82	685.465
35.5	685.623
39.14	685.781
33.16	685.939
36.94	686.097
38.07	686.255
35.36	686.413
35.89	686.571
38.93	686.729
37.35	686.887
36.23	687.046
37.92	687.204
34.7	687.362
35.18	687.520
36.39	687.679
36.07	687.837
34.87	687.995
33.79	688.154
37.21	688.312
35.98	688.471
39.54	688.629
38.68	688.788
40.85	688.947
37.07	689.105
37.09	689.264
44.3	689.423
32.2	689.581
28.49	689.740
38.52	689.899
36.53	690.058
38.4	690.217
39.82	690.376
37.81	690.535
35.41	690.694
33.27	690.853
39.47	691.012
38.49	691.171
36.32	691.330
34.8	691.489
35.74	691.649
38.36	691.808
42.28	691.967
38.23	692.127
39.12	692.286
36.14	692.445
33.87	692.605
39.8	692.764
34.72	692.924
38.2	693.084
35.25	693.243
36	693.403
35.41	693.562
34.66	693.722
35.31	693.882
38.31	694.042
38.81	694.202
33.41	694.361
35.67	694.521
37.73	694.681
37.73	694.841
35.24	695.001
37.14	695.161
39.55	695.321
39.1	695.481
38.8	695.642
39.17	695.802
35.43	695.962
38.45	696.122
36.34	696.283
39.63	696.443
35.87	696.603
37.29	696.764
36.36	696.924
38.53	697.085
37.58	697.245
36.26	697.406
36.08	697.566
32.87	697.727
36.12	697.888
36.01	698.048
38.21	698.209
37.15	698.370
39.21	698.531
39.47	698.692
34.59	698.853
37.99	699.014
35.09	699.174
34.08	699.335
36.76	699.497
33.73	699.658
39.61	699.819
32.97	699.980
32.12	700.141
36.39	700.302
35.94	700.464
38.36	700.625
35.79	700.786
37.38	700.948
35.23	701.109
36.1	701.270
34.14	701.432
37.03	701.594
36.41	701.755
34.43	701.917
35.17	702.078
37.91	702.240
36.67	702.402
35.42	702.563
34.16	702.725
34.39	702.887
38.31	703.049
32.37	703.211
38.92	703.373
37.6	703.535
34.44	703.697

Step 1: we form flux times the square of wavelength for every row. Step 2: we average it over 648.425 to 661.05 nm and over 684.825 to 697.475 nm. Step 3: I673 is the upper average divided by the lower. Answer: 1.12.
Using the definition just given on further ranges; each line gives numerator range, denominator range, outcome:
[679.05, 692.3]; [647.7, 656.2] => 1.11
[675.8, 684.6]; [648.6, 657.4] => 1.07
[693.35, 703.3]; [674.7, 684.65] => 1.07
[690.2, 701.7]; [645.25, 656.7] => 1.16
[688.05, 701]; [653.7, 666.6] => 1.11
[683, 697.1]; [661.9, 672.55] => 1.08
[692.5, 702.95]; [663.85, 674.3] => 1.10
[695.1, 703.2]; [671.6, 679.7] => 1.09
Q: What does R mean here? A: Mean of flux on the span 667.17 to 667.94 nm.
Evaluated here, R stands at 36.5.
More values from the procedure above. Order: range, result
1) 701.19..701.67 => 35.7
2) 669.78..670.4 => 35.1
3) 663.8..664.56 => 36.6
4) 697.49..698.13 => 35.3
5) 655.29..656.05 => 35.4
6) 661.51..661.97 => 37.8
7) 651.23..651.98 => 36.3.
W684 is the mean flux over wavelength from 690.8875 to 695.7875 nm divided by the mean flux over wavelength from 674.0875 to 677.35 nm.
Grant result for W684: 1.05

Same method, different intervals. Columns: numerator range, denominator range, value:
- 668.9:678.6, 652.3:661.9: 0.96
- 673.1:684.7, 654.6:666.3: 0.97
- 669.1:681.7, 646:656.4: 0.99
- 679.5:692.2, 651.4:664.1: 0.98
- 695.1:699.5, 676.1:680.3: 1.04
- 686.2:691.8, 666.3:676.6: 1.02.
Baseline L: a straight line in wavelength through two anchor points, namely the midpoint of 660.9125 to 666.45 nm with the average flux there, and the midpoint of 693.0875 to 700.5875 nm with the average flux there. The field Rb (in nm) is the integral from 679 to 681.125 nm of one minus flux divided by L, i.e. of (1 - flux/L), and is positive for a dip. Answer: 0.06 nm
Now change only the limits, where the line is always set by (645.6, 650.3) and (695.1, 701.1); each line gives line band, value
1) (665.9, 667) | 0.00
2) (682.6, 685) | 0.01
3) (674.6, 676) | 0.07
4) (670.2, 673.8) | -0.03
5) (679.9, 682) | 0.05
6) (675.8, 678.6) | 0.06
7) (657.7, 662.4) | -0.17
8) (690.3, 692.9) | -0.05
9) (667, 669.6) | -0.02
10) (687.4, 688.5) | 0.03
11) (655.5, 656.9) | -0.06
